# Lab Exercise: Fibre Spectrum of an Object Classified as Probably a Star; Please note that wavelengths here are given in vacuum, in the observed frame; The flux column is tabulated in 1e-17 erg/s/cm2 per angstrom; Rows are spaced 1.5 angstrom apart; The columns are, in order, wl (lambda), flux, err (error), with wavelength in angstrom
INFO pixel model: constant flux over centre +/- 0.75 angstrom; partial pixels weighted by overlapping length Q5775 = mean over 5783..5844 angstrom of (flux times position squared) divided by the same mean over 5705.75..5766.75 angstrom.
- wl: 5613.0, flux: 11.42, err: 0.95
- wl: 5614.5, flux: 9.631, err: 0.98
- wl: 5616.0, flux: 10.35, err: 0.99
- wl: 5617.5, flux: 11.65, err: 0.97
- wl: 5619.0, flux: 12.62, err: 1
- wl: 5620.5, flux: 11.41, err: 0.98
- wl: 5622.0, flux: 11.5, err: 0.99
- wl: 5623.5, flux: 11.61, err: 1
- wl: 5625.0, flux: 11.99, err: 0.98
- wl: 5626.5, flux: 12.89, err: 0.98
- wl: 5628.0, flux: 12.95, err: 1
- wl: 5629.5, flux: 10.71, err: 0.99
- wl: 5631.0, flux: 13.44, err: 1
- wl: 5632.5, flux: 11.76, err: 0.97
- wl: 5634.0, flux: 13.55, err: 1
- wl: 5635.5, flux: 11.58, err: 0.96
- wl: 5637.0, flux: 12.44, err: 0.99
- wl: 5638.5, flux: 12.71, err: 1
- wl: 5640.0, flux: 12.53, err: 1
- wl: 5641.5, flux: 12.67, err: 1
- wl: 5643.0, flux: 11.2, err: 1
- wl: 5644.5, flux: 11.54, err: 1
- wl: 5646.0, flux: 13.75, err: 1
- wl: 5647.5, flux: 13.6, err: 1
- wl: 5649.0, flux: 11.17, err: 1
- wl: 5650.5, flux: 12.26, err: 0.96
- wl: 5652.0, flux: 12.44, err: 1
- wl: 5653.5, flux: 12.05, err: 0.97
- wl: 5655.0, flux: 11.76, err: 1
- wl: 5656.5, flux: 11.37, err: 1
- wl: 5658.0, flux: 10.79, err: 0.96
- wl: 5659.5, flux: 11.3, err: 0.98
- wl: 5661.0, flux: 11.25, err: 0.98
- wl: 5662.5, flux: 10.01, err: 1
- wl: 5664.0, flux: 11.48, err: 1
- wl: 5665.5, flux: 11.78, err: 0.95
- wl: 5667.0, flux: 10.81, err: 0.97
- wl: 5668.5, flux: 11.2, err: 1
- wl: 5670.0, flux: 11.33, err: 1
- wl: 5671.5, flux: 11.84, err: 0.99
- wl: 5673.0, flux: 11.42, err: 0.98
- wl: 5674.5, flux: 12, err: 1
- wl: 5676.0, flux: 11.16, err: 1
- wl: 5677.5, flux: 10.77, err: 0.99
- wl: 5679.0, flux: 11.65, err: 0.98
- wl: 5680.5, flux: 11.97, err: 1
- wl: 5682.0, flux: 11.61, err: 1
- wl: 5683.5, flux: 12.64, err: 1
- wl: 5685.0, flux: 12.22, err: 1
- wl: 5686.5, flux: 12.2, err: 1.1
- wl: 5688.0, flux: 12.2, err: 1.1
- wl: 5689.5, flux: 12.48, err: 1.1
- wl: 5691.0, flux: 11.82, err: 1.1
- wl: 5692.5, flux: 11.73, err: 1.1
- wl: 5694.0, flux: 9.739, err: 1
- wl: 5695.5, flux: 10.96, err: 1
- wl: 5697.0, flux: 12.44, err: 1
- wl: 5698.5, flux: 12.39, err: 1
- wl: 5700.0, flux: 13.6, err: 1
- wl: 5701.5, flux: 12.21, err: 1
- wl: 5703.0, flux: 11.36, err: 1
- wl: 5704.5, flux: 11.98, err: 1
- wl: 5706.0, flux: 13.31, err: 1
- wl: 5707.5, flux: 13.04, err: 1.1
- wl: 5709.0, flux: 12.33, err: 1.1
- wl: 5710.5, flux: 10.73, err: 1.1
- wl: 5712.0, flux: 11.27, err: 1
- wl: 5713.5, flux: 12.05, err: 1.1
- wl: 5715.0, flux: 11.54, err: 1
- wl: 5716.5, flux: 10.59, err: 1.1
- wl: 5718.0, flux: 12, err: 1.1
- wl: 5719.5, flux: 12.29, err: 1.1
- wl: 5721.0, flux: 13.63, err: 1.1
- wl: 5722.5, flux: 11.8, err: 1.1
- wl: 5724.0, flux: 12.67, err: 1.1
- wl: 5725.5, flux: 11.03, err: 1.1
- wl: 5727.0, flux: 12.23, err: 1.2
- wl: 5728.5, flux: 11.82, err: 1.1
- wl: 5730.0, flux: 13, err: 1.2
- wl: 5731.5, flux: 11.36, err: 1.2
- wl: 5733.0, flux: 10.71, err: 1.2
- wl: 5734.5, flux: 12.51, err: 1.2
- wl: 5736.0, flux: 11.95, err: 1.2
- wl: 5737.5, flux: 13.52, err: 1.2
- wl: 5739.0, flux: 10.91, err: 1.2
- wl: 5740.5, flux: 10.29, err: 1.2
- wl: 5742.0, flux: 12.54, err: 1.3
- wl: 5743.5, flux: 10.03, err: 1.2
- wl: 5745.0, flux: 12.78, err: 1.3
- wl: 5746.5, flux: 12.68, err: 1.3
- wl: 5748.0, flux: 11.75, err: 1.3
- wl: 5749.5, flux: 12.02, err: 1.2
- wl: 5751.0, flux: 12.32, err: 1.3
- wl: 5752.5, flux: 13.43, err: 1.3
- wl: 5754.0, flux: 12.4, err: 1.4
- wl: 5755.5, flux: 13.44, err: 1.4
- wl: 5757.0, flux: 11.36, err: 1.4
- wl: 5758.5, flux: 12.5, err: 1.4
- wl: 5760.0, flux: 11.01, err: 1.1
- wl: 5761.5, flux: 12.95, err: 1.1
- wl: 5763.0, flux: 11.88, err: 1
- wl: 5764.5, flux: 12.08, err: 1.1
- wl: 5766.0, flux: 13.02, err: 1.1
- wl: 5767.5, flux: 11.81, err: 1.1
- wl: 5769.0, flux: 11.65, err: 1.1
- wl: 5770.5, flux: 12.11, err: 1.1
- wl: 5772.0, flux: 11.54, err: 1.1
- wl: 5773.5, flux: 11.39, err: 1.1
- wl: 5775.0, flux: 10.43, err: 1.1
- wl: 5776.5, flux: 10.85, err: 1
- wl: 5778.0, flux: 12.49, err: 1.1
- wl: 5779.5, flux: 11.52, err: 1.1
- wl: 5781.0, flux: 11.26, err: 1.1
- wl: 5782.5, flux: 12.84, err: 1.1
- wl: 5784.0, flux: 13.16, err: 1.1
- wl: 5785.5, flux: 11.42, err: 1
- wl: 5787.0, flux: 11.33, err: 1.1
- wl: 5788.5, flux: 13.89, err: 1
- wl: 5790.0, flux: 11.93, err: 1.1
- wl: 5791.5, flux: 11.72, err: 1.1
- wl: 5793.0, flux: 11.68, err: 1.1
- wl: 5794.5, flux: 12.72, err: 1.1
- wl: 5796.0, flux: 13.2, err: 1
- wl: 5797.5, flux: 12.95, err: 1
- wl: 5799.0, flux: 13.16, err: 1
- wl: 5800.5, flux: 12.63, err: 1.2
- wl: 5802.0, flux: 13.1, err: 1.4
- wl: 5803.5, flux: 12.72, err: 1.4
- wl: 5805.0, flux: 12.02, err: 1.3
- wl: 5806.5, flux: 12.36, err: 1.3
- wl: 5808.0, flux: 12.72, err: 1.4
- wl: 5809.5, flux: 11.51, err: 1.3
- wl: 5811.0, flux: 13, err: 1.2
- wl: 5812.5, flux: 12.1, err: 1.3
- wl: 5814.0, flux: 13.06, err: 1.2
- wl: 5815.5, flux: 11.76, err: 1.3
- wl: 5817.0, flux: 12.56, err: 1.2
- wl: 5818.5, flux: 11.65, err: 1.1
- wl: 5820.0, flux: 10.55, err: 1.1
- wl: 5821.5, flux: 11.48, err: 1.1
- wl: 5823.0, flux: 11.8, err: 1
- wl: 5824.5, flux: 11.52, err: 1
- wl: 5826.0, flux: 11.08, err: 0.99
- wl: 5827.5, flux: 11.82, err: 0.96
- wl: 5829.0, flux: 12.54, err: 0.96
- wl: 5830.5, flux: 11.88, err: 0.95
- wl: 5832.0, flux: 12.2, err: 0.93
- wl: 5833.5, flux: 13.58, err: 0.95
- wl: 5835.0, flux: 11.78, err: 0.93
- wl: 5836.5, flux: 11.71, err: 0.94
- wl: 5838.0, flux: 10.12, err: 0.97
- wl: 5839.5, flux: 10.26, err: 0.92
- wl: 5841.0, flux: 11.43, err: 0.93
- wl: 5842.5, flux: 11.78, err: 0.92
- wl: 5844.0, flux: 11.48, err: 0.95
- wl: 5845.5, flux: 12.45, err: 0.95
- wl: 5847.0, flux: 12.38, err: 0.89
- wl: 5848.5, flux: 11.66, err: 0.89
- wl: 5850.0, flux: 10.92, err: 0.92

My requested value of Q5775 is 1.0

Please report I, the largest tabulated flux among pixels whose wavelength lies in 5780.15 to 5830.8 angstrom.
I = 13.89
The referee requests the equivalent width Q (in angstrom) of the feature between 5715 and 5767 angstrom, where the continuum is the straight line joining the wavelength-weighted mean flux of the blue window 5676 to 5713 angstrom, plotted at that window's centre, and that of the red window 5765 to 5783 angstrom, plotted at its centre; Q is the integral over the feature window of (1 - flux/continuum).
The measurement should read -1.1 angstrom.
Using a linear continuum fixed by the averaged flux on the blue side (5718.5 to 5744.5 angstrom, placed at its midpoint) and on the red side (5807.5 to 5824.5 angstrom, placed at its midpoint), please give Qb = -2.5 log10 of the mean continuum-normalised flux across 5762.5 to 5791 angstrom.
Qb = 0.002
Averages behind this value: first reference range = 11.9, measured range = 11.9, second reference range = 12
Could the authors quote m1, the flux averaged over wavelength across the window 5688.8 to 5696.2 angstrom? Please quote 11.3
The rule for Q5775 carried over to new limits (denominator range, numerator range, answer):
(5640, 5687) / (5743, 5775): 1.07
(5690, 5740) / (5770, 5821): 1.05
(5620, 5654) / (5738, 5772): 1.02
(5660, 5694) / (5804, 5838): 1.09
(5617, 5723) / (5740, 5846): 1.05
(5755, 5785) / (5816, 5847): 1.00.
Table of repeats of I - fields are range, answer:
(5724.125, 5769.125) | 13.52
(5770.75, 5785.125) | 13.16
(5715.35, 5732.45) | 13.63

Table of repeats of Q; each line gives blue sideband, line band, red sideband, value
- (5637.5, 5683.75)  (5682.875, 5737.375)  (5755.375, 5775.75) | -0.9 angstrom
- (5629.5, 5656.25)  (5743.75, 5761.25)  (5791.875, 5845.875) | -0.2 angstrom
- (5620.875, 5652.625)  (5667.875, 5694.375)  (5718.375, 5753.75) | 1.1 angstrom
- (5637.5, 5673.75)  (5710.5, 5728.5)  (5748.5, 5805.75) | 0.2 angstrom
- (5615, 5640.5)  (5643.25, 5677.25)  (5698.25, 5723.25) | 1.3 angstrom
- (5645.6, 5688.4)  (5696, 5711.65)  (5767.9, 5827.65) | -0.6 angstrom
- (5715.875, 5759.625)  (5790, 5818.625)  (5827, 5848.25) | -1.4 angstrom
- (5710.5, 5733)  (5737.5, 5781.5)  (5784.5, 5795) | 0.3 angstrom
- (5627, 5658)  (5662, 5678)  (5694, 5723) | 1.1 angstrom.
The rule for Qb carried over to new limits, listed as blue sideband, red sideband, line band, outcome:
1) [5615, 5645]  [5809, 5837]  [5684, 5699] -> 0.02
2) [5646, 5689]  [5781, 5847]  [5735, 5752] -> 0.00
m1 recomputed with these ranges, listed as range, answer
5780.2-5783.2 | 12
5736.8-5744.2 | 11.5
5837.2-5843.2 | 10.9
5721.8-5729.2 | 11.9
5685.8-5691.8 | 12.2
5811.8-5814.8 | 12.6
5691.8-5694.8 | 10.7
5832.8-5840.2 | 11.5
